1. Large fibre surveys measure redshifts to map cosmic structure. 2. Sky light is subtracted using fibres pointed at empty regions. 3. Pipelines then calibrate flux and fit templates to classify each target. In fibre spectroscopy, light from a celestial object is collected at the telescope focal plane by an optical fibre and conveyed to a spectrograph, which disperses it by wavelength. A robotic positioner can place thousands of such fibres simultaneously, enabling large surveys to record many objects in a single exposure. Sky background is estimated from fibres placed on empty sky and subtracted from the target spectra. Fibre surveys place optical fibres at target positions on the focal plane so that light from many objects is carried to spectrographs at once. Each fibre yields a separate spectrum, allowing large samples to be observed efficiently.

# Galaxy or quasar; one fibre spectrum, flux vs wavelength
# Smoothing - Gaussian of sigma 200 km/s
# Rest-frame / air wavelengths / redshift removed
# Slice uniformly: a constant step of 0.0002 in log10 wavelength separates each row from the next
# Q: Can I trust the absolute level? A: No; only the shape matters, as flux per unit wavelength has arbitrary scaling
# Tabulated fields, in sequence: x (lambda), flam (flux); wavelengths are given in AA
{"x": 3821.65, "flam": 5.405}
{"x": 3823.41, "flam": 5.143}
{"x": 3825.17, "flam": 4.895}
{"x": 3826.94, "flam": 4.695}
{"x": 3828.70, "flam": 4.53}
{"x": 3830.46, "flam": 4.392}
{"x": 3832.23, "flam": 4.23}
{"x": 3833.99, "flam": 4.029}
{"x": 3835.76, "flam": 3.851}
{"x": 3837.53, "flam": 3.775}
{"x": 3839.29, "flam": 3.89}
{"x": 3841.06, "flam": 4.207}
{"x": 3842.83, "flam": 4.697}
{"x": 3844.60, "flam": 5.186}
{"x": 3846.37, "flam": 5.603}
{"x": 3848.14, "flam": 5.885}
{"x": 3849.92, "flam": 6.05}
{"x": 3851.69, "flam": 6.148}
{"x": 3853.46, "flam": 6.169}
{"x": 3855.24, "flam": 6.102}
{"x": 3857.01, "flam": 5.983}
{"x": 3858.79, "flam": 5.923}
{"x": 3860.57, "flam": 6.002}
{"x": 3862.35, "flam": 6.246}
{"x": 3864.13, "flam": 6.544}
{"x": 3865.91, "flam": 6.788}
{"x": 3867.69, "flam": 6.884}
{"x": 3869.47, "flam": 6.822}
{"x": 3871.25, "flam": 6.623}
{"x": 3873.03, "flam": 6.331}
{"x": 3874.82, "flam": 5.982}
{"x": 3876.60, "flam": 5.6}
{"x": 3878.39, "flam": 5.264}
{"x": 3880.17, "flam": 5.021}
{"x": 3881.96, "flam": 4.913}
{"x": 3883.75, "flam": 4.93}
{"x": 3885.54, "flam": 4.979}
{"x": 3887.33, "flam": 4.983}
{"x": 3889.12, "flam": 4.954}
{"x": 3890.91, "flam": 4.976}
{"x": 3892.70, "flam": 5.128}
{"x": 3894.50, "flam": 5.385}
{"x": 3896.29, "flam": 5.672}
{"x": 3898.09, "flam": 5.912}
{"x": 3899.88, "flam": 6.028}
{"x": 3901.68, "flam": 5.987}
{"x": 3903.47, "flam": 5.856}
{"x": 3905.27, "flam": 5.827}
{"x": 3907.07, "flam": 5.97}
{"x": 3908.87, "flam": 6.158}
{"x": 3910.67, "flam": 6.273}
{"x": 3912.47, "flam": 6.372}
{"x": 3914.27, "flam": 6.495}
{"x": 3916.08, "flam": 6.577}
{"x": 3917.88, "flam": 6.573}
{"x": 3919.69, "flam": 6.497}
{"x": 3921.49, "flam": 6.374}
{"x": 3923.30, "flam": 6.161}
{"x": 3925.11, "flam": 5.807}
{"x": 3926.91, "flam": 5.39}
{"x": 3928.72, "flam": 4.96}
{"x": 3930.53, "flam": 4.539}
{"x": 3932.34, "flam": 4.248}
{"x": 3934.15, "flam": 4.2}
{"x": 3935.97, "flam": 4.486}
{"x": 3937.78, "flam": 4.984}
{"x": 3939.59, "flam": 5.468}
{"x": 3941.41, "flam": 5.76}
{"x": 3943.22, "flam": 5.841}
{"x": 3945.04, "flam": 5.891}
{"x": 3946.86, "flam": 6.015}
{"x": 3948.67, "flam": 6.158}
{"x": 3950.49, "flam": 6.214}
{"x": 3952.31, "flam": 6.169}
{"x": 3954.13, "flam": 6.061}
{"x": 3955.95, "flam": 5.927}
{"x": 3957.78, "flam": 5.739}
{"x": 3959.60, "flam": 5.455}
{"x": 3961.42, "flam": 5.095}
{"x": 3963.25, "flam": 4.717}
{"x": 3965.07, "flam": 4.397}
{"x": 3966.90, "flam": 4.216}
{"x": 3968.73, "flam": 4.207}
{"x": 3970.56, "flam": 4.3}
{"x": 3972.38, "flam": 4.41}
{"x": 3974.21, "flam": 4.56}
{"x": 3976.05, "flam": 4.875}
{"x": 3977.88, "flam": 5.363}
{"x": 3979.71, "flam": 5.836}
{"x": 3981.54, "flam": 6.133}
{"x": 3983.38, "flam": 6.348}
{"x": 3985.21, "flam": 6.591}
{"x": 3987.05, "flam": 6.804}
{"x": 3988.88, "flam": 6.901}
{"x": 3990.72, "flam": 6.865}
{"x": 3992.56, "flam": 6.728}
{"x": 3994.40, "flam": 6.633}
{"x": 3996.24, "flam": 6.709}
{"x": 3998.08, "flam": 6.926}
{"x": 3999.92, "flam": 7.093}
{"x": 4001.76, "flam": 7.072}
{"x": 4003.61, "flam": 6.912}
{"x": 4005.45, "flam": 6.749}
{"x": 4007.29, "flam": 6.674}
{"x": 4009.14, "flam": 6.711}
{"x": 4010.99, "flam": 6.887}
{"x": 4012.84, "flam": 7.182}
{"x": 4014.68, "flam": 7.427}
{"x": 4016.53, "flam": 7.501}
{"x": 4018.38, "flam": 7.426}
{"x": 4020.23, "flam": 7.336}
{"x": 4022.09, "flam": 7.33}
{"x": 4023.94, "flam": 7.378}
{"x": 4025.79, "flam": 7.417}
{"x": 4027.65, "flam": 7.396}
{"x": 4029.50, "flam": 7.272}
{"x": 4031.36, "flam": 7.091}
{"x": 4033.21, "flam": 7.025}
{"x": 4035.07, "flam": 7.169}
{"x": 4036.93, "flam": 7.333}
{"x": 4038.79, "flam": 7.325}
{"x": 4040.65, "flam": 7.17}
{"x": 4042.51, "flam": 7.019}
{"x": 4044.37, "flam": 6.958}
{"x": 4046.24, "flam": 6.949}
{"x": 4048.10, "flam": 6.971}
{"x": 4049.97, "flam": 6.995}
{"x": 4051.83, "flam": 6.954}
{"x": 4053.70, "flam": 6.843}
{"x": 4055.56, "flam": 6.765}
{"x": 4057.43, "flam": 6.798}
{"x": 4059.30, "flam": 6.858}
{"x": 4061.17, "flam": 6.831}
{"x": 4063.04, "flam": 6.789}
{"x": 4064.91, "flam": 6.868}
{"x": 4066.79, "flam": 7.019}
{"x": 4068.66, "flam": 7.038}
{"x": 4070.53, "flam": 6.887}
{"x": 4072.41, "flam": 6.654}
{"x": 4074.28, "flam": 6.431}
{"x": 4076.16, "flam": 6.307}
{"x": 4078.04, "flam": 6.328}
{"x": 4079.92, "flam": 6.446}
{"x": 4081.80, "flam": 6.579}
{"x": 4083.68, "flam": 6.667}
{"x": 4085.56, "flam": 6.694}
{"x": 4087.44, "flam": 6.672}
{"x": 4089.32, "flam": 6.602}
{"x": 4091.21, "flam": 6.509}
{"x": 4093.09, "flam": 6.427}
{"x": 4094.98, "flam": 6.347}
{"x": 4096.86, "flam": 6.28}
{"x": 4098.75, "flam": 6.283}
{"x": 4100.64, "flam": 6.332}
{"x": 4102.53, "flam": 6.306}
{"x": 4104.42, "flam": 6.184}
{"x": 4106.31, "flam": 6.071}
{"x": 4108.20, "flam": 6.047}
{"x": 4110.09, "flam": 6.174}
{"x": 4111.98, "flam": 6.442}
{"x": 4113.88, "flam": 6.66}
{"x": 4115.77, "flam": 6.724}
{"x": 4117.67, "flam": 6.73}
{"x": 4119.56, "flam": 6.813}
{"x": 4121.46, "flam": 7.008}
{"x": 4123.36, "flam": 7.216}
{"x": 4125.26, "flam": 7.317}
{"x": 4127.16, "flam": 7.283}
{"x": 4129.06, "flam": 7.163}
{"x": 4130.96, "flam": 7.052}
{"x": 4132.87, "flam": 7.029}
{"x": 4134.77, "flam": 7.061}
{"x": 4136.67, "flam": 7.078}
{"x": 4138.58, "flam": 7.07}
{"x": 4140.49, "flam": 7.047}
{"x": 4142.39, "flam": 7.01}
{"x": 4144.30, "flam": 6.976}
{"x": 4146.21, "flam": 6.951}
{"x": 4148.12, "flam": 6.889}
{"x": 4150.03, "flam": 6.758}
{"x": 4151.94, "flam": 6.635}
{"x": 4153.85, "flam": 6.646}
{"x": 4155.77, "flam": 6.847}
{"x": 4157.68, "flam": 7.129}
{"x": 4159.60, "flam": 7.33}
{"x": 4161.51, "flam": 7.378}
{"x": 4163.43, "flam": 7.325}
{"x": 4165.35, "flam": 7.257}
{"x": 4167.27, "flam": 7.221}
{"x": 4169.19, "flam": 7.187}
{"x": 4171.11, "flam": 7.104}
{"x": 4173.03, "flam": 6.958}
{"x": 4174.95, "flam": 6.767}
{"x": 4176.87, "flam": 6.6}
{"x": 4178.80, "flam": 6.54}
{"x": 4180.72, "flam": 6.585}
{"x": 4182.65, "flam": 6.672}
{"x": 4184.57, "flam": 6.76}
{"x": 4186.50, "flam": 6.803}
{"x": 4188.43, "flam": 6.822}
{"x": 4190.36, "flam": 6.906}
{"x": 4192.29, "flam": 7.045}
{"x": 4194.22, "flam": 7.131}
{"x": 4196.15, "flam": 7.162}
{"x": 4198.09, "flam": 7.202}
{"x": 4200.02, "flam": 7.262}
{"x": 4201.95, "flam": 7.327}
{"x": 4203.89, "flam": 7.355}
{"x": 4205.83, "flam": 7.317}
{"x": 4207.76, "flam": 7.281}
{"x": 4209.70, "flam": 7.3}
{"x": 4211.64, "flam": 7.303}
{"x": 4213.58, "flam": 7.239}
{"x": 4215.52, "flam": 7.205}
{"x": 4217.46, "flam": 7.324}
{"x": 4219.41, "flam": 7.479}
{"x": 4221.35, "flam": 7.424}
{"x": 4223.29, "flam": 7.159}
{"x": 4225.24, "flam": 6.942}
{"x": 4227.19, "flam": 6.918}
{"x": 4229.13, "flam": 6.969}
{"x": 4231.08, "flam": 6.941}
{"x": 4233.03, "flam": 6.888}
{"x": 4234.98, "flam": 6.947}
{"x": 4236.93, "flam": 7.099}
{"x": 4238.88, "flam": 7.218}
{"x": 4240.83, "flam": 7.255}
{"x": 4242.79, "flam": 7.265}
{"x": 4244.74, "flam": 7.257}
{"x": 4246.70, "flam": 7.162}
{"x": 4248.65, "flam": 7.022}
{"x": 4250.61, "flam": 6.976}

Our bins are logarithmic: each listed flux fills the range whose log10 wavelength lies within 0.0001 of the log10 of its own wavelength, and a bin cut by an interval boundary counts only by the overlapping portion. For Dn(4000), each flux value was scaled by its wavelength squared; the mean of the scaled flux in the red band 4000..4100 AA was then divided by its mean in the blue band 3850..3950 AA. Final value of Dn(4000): 1.29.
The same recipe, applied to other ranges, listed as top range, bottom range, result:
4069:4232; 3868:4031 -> 1.27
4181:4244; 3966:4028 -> 1.23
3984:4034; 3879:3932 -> 1.31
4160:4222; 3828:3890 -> 1.54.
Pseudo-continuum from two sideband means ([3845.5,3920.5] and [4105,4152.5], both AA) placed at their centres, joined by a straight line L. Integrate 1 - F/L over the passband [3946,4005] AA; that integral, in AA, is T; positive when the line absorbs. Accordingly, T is 3.8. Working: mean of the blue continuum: 5.91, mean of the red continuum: 6.85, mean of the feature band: 5.87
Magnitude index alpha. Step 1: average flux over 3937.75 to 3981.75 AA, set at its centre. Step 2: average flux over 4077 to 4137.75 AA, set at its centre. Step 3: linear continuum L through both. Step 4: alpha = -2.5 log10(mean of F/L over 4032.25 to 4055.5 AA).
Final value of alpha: -0.16 mag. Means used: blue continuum 5.35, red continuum 6.64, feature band 7.05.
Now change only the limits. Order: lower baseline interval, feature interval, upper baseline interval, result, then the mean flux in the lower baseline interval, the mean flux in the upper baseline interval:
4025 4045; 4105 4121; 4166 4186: 0.09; 7.2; 6.85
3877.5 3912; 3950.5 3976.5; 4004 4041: 0.26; 5.5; 7.19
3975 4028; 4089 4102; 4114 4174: 0.09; 6.79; 7.03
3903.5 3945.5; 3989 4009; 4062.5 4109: -0.13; 5.69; 6.51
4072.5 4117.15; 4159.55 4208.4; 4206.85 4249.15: -0.02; 6.42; 7.16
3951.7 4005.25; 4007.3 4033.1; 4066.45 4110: -0.19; 5.84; 6.47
